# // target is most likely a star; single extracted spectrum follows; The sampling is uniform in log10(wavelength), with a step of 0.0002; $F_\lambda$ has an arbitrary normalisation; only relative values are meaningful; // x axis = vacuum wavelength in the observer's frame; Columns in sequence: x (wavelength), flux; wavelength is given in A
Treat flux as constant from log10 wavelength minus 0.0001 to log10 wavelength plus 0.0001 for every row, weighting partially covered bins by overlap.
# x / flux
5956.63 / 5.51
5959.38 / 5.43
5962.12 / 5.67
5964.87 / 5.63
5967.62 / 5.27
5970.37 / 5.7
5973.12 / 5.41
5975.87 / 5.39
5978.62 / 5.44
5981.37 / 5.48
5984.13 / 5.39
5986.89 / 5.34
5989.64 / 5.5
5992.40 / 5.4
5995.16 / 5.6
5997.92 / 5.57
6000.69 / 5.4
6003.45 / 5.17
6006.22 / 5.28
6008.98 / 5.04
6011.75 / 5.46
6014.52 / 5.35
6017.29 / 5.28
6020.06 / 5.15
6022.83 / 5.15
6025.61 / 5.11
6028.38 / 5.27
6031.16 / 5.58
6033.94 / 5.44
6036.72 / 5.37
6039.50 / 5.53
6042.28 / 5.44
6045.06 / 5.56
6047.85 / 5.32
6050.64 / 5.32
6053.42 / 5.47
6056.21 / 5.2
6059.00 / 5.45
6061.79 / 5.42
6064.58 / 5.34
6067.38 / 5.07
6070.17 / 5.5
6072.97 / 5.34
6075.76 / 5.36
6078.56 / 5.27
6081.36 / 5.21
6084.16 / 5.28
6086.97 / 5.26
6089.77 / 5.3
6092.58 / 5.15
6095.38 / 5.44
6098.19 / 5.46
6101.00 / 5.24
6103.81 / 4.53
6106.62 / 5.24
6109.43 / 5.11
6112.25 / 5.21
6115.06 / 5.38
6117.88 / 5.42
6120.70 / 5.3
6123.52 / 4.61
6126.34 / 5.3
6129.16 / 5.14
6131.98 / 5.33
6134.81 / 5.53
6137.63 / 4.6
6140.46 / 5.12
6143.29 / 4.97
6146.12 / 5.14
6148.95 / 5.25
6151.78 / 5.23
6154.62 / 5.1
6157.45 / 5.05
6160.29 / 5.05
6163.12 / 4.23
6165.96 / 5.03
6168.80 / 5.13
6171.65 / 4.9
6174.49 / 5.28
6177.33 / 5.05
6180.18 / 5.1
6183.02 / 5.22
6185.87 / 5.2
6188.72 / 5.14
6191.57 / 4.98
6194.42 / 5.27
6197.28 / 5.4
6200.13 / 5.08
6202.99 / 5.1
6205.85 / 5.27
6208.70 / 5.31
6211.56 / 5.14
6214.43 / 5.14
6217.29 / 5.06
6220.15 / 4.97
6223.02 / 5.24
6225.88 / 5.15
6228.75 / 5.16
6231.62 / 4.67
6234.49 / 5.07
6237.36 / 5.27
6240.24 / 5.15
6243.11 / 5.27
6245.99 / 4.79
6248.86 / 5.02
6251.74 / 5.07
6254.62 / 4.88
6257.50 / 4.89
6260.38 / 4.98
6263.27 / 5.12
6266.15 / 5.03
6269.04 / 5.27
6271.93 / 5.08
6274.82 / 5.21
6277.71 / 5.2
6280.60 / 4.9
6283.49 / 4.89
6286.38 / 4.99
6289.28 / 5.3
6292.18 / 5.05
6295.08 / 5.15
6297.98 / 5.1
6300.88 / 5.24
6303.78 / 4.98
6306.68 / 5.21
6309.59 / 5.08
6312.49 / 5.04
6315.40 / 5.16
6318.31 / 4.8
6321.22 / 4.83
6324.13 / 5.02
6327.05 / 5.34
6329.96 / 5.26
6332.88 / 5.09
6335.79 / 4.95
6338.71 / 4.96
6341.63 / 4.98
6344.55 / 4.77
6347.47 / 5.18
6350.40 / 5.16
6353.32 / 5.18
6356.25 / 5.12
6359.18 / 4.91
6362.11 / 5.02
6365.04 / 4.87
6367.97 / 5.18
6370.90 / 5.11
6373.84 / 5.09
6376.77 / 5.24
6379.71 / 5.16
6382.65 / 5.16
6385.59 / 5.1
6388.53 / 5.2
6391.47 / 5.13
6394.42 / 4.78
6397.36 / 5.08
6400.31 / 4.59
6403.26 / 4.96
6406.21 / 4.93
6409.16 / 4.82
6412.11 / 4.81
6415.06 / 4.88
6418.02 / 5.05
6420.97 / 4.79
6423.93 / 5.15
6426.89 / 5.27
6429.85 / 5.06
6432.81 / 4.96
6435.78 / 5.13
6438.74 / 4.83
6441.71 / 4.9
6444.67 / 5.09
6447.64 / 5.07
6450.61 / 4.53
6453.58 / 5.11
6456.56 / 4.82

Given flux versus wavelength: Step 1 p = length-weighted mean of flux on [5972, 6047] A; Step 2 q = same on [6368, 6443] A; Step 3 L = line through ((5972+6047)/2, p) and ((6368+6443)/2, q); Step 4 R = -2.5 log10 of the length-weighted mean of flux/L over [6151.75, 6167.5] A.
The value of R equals 0.07 mag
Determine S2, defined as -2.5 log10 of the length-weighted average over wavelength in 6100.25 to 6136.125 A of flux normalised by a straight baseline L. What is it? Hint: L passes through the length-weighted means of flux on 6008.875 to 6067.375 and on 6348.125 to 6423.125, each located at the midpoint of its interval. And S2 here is 0.02 mag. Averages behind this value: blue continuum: 5.34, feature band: 5.18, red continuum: 5.02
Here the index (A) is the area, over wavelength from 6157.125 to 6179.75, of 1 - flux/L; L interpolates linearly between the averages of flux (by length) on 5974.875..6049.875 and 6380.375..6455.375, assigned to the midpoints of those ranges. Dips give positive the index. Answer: 1.09 A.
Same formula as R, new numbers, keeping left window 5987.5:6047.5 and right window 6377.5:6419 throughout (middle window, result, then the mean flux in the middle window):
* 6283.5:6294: 0.002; 5.08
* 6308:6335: -0.002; 5.07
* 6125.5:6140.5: 0.016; 5.17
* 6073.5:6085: 0.003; 5.29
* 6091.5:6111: 0.023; 5.17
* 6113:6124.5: 0.013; 5.2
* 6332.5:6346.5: 0.019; 4.95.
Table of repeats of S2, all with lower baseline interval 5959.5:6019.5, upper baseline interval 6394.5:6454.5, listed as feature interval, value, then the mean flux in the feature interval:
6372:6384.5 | -0.03 mag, 5.16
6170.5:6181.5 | 0.03 mag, 5.09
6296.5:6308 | -0.01 mag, 5.13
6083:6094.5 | 0.01 mag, 5.25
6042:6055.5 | -0.01 mag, 5.41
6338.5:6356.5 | 0.00 mag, 5.05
